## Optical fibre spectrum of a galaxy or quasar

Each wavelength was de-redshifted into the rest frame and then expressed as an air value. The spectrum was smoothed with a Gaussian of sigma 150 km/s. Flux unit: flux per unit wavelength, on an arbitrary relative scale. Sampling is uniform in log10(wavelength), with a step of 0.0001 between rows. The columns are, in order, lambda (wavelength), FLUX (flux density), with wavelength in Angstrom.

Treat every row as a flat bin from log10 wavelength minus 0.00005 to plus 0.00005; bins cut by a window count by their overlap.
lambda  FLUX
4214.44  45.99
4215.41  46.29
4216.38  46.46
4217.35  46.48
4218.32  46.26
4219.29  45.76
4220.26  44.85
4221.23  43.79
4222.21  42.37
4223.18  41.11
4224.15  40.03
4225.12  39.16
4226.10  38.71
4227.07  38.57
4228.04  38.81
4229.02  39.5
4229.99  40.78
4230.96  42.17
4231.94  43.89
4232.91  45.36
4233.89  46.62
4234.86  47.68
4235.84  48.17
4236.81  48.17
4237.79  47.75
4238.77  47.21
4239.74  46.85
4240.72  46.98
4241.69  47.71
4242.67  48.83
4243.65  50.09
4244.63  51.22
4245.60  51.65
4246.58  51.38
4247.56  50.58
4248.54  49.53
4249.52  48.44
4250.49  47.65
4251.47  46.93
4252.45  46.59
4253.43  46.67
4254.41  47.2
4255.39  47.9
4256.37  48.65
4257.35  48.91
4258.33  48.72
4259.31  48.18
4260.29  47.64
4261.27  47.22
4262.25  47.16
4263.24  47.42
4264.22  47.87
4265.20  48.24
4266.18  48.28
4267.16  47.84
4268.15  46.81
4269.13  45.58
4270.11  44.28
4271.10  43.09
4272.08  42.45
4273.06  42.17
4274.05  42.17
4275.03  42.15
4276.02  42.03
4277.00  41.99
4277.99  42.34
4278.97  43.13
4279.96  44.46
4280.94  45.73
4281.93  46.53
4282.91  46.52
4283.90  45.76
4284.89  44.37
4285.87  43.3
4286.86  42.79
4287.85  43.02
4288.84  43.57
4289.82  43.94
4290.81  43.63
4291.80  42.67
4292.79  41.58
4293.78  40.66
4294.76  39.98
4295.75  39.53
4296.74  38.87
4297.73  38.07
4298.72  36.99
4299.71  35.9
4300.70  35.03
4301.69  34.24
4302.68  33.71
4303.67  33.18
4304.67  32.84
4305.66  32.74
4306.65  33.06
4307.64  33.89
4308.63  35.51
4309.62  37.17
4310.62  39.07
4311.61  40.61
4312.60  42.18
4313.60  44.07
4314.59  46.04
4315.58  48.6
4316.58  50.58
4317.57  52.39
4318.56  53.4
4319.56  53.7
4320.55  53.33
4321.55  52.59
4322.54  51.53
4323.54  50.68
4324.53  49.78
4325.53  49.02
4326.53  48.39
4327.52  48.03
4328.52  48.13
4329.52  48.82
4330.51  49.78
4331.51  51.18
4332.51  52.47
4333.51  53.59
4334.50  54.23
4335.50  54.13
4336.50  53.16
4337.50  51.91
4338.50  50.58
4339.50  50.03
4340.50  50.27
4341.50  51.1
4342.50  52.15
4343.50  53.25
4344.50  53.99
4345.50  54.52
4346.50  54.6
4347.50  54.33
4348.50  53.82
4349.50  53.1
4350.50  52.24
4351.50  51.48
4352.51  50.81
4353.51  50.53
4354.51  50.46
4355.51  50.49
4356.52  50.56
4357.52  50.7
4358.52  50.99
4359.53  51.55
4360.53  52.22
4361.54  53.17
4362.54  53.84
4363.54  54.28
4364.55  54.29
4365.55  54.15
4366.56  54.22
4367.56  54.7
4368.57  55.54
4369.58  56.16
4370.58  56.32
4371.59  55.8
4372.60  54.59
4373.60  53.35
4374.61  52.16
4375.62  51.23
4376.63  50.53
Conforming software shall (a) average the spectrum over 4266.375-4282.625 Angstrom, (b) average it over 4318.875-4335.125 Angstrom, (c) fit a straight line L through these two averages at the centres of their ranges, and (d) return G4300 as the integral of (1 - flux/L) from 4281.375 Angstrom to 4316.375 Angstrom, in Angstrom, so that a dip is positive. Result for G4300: 5.3 Angstrom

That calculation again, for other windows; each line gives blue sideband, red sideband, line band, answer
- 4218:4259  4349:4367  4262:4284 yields 1.3 Angstrom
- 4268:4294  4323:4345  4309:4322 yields 0.4 Angstrom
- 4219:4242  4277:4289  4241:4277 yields -2.5 Angstrom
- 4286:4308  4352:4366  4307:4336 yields -2.8 Angstrom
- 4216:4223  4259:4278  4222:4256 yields -0.6 Angstrom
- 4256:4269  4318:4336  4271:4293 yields 2.4 Angstrom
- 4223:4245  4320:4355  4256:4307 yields 5.4 Angstrom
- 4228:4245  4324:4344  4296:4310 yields 4.0 Angstrom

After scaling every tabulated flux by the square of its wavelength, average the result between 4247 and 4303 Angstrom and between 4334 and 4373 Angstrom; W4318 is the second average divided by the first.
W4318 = 1.24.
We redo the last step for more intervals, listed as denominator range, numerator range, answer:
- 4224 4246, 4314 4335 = 1.17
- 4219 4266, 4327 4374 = 1.20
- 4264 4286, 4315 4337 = 1.18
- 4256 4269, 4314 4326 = 1.09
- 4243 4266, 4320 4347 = 1.10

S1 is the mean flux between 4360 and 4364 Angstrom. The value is 53.4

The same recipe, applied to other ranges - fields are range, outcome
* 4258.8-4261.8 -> 47.7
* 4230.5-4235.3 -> 45.1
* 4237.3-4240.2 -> 47.3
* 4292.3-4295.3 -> 40.8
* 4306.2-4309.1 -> 34.2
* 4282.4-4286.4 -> 45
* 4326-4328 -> 48.3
